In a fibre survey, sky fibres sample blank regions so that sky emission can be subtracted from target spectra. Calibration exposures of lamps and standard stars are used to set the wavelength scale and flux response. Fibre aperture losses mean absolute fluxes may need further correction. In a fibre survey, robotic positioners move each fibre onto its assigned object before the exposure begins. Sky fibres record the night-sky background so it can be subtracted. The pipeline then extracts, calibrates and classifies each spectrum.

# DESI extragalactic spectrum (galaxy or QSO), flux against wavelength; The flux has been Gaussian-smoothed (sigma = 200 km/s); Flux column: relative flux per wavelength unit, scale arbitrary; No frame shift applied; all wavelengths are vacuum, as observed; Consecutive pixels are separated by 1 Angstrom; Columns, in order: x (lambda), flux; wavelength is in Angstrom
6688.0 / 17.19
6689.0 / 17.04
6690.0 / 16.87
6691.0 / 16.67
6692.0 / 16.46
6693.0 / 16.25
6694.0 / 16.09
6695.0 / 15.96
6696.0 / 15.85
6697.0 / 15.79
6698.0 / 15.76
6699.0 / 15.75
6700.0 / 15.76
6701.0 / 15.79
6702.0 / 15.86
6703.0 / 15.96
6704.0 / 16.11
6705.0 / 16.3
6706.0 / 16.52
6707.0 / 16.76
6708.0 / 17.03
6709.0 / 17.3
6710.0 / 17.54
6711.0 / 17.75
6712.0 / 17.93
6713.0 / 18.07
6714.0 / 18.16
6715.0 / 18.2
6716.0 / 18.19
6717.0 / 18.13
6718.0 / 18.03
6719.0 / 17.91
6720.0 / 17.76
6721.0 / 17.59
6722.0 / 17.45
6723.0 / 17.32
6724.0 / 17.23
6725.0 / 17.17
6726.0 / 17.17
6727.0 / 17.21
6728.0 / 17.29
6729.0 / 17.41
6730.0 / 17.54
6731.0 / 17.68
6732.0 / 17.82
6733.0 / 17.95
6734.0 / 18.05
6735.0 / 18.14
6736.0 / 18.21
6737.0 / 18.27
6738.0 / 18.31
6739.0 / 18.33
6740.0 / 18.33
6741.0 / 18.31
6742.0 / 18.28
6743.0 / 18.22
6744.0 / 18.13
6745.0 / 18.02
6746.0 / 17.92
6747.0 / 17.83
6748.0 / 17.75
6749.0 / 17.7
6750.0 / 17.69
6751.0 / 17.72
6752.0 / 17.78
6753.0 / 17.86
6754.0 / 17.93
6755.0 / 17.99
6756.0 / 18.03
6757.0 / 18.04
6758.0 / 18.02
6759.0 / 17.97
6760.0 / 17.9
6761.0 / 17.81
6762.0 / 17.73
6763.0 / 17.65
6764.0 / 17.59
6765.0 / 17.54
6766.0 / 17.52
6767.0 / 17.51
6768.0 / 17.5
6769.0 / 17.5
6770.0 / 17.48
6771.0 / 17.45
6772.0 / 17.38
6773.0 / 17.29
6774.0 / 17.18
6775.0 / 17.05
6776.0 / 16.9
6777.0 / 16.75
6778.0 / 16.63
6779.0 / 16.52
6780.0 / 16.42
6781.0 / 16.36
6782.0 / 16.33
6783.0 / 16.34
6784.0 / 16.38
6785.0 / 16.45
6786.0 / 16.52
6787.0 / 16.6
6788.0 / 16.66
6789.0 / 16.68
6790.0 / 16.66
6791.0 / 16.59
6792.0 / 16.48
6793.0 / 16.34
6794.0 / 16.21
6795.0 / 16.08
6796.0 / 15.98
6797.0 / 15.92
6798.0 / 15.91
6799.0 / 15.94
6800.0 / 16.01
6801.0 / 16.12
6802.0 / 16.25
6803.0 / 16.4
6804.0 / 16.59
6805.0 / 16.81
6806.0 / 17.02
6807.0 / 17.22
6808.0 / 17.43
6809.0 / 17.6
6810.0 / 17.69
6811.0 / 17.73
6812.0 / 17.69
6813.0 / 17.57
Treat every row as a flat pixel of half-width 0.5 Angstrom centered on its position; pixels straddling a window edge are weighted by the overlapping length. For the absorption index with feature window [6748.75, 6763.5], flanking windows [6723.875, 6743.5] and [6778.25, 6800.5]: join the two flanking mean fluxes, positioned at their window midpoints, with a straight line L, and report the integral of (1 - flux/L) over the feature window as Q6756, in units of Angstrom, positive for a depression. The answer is -0.52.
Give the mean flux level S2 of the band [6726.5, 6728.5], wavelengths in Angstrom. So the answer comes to 17.2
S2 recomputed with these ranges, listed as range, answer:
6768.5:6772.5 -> 17.5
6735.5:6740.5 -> 18.3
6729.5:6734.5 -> 17.8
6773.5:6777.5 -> 17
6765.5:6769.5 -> 17.5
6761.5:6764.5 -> 17.7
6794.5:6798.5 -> 16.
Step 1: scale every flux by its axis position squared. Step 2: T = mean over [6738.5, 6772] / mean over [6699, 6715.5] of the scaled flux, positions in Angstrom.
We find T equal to 1.1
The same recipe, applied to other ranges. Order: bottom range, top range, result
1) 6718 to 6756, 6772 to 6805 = 0.94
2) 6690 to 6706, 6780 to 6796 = 1.05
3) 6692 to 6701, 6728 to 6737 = 1.13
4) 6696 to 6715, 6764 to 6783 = 1.04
